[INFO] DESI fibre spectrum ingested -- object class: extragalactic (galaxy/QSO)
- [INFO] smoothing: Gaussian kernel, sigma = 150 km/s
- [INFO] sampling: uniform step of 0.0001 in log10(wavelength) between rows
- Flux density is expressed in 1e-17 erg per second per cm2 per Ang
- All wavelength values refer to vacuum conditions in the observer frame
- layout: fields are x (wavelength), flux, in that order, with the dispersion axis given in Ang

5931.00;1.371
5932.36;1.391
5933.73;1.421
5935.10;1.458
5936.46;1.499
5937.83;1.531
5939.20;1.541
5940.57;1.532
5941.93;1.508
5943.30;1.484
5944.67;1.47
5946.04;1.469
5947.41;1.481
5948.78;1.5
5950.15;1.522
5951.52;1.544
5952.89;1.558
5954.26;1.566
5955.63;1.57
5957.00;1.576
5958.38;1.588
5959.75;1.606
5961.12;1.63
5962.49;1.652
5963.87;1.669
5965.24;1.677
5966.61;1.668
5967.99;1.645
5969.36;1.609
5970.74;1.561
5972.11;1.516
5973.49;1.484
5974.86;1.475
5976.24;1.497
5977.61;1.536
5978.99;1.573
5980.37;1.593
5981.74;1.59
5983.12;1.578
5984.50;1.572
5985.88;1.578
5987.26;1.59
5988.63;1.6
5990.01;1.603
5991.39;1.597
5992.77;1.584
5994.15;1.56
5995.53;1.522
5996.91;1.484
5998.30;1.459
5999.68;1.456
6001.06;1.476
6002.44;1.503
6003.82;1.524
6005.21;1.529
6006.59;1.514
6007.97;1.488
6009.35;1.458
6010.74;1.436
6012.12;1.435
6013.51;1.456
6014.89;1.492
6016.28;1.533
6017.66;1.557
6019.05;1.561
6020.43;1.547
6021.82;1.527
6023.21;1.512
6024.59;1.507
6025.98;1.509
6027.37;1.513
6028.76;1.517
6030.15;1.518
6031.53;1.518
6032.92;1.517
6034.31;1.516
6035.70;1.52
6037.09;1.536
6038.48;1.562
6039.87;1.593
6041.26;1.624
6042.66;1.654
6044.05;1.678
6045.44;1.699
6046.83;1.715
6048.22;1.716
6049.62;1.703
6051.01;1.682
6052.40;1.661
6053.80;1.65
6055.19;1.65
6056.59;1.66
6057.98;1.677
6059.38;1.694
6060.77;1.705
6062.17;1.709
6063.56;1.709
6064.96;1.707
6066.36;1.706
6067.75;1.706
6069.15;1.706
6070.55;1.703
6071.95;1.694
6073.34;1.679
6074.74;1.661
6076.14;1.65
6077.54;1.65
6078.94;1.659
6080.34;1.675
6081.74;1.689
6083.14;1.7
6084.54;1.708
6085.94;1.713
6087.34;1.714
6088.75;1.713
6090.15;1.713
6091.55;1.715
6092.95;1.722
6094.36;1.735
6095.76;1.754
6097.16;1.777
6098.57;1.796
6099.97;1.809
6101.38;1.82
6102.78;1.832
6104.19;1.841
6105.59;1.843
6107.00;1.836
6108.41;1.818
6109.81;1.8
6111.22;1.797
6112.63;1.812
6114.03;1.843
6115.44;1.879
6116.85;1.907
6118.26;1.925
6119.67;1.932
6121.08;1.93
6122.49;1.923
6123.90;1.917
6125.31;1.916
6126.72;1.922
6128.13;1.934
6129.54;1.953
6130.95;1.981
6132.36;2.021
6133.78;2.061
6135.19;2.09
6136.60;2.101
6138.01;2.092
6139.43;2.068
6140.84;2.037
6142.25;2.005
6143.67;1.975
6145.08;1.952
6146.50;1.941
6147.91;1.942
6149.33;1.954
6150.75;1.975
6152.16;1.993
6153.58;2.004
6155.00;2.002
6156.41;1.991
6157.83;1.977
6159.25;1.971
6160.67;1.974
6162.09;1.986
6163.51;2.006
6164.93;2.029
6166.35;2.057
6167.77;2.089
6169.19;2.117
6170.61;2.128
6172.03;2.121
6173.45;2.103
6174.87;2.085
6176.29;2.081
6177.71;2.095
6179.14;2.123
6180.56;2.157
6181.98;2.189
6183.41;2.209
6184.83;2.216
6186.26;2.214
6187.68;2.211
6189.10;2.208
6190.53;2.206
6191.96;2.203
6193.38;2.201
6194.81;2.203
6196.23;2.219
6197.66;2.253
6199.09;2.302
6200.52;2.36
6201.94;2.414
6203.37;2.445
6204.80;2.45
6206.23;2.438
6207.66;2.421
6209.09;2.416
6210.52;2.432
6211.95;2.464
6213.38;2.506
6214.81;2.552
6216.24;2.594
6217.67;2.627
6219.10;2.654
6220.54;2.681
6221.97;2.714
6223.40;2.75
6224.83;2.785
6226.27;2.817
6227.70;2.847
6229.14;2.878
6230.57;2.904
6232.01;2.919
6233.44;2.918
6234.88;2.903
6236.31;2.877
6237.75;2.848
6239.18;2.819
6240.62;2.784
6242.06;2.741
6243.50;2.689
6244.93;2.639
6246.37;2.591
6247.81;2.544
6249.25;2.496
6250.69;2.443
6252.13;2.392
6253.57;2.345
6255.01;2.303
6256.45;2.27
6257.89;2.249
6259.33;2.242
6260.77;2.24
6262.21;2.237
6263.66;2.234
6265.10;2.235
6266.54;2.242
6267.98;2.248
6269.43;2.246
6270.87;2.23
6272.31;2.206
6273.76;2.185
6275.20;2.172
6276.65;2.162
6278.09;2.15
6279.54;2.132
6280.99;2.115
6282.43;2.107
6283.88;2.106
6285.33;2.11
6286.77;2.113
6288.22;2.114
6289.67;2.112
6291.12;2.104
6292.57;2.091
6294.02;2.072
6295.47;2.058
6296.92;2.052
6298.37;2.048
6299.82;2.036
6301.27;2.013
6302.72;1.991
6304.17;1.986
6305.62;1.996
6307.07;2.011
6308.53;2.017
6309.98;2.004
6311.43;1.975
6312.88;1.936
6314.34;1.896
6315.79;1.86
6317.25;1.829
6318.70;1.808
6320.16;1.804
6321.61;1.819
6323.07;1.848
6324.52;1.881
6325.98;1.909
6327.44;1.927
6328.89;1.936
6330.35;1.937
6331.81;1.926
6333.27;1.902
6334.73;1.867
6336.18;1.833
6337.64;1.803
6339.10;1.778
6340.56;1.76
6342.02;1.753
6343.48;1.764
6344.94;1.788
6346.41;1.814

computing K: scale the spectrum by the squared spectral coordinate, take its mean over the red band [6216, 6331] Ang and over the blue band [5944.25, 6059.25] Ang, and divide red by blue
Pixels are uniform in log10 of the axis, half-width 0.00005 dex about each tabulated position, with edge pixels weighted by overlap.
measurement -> 1.6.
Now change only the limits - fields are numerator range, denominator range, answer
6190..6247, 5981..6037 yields 1.82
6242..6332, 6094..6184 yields 1.13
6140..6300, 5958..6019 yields 1.60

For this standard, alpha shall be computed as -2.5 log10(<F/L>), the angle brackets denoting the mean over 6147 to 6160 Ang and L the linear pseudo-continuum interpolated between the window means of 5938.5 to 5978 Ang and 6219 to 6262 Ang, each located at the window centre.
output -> 0.166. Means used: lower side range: 1.56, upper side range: 2.64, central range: 1.98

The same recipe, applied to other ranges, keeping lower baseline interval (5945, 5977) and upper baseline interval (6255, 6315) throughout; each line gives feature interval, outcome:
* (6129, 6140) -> -0.10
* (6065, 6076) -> 0.04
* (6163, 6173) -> -0.09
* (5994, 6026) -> 0.10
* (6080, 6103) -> 0.03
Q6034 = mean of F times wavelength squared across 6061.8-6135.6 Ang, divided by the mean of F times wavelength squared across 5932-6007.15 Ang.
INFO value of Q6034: 1.22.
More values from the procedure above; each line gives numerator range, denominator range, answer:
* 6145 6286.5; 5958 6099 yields 1.54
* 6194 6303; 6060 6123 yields 1.43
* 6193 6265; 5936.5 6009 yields 1.78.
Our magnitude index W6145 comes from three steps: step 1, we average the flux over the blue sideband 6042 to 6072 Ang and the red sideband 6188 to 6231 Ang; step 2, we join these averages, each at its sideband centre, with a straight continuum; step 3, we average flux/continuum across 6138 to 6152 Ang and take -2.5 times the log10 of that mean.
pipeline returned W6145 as 0.086 mag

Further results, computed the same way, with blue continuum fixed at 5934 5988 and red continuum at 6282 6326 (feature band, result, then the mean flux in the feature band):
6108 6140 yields -0.10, 1.94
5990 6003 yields 0.06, 1.52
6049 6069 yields -0.01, 1.69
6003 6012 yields 0.09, 1.49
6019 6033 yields 0.08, 1.52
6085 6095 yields 0.00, 1.72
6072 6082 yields 0.02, 1.67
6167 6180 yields -0.16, 2.11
